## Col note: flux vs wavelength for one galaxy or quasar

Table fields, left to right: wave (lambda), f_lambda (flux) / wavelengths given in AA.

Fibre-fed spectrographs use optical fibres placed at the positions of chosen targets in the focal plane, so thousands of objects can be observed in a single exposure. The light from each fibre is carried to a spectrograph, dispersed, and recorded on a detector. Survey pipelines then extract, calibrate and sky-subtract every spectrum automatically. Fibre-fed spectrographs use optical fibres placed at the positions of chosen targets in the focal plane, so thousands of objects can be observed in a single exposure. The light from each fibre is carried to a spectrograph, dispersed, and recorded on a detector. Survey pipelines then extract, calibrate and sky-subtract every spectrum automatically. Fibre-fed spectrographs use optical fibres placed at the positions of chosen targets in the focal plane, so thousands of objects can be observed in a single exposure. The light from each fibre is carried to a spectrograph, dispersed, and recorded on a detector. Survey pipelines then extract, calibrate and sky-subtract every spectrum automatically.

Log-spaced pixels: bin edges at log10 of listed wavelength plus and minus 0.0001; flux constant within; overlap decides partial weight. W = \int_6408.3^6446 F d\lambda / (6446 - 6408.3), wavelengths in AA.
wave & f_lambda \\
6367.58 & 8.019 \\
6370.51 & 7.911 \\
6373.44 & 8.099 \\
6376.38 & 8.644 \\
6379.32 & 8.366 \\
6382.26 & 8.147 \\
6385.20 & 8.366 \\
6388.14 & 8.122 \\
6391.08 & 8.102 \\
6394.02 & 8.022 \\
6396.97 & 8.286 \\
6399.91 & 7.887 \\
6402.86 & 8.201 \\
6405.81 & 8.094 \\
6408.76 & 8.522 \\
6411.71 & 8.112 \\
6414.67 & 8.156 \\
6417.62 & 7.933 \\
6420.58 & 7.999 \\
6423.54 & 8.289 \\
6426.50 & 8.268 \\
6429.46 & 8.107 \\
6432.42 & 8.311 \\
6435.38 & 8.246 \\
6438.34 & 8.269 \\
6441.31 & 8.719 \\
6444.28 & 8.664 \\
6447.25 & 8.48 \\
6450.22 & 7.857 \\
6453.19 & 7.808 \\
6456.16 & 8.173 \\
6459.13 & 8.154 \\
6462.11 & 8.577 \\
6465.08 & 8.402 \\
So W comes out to 8.27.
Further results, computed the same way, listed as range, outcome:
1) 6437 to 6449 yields 8.51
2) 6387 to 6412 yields 8.15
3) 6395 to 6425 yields 8.14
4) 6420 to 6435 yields 8.21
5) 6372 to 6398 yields 8.24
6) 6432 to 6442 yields 8.37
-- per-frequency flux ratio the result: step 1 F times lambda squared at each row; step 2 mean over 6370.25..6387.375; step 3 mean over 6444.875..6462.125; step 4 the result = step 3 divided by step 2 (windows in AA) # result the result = 1.0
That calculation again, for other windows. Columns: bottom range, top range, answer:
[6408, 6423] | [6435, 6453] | 1.03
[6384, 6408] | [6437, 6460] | 1.03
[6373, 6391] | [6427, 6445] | 1.03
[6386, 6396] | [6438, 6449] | 1.07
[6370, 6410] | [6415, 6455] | 1.02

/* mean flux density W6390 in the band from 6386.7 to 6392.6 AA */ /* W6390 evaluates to 8.12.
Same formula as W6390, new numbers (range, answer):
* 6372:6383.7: 8.31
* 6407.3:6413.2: 8.31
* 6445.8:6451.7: 8.17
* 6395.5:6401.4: 8.09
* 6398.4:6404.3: 8.05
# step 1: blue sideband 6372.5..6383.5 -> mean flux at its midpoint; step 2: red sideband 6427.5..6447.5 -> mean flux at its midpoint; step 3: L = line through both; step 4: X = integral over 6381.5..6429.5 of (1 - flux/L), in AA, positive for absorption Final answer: 1.1 AA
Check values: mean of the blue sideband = 8.32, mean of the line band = 8.16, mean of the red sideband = 8.39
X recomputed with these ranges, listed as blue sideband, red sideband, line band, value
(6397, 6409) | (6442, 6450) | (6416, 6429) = 0.3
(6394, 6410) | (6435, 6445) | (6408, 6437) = 0.5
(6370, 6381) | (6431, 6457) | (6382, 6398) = 0.2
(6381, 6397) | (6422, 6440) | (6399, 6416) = 0.1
